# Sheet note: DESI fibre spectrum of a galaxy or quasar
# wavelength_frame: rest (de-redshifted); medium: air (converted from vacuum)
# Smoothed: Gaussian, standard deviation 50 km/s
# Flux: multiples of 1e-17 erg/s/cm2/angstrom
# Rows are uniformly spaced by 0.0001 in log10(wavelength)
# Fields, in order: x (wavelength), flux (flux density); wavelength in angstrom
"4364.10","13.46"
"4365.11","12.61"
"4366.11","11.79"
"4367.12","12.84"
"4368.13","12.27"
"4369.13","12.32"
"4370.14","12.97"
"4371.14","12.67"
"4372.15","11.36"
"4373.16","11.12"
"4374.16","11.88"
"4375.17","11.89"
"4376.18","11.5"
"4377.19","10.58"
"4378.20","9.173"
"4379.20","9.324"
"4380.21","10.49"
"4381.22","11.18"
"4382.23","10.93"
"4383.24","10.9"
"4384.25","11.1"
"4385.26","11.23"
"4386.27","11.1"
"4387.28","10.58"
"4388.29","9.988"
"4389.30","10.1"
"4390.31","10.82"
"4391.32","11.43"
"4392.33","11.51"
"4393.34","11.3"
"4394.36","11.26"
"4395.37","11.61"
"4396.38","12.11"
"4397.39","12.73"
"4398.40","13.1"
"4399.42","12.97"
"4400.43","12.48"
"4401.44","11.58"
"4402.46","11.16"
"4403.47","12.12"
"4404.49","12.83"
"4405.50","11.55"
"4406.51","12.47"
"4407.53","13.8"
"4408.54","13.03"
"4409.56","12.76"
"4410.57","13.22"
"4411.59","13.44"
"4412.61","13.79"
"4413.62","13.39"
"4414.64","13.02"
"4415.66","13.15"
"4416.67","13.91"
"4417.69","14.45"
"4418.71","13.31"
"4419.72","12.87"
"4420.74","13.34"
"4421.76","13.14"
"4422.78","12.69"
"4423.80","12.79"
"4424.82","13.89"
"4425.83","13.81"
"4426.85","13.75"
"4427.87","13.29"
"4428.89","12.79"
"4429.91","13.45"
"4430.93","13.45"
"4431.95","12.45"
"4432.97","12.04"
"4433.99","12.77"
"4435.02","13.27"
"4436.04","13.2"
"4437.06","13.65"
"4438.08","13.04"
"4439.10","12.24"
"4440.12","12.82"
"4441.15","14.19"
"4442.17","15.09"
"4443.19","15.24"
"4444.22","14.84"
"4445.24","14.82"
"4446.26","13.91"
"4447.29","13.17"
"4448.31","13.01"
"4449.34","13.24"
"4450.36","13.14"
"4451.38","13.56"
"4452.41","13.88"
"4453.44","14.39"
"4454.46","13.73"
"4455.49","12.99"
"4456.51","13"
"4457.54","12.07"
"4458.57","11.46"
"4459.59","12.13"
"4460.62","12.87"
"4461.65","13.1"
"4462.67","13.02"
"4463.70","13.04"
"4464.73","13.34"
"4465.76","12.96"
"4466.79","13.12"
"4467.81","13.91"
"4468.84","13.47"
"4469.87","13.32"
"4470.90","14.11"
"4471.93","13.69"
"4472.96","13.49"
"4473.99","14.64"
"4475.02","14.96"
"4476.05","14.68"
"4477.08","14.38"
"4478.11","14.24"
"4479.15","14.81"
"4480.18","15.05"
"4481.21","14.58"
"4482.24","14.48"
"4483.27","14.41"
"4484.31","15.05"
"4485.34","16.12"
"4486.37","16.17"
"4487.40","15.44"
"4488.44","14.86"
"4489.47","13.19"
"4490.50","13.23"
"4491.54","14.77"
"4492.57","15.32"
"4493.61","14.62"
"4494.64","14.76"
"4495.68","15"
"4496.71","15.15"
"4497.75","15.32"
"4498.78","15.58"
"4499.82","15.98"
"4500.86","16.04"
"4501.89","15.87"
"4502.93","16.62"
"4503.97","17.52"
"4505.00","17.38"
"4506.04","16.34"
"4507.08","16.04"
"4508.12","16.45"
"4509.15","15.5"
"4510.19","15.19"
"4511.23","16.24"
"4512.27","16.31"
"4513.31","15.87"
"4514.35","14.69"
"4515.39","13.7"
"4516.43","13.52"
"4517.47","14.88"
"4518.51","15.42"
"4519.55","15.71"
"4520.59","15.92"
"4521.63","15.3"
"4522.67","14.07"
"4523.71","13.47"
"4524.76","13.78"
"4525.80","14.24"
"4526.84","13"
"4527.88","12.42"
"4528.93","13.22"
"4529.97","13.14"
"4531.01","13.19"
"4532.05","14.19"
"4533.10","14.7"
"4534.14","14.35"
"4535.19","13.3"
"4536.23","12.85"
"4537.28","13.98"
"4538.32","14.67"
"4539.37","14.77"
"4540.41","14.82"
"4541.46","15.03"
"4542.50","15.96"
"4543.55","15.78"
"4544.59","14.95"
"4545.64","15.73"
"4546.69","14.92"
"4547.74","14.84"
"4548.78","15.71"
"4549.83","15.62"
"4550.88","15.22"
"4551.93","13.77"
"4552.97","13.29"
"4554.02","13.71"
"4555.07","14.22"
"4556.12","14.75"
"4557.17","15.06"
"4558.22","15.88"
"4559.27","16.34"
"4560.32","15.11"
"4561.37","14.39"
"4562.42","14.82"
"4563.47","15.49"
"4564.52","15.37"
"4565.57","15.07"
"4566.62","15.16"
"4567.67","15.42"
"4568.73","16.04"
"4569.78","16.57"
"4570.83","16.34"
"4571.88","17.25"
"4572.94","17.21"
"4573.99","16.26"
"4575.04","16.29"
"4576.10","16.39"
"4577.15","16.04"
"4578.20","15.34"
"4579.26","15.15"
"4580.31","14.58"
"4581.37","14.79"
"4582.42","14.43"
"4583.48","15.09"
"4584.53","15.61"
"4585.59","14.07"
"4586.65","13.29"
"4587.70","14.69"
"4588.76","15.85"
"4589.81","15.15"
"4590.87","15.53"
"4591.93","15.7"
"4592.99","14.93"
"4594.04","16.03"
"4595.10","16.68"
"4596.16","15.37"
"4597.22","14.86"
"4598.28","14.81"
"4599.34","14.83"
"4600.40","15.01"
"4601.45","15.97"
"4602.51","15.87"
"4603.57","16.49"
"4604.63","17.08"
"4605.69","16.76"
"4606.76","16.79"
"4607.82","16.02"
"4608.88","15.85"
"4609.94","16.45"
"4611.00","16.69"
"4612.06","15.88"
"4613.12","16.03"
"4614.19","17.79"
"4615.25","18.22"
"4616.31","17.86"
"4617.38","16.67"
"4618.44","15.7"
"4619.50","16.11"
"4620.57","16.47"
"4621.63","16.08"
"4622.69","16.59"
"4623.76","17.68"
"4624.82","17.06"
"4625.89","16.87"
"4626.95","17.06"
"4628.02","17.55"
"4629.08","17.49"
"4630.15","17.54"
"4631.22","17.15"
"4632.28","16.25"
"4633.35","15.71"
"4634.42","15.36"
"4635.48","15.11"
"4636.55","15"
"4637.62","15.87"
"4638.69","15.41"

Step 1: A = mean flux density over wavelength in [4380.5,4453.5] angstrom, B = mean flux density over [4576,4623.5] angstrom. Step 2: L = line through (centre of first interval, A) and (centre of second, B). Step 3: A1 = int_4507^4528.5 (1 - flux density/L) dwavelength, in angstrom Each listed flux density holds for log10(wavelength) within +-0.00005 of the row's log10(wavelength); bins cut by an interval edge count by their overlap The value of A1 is -0.6 angstrom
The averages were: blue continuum 12.7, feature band 14.8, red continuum 15.8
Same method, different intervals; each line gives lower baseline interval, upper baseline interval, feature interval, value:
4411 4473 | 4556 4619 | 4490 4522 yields -2.4 angstrom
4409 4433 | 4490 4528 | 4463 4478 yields 0.6 angstrom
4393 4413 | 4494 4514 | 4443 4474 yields 2.1 angstrom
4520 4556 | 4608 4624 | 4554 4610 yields 0.4 angstrom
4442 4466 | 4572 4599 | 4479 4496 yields -1.1 angstrom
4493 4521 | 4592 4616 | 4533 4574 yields 1.9 angstrom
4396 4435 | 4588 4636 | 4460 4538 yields -1.2 angstrom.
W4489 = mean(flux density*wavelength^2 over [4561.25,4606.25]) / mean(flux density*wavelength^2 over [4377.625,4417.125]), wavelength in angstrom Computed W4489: 1.42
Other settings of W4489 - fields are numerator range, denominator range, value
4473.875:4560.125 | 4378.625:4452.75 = 1.23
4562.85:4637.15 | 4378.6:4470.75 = 1.36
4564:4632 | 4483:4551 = 1.11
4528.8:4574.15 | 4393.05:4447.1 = 1.21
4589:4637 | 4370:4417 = 1.52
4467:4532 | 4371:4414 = 1.33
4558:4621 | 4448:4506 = 1.16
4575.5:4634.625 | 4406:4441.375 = 1.32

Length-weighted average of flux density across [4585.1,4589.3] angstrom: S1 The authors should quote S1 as 14.5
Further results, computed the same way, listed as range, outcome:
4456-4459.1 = 12.2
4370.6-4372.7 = 12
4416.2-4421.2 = 13.6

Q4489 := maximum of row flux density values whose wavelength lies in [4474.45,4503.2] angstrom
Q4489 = 16.62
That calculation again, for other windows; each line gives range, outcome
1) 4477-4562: 17.52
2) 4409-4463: 15.24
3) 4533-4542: 15.03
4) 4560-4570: 16.57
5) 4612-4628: 18.22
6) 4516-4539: 15.92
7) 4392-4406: 13.1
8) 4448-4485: 15.05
